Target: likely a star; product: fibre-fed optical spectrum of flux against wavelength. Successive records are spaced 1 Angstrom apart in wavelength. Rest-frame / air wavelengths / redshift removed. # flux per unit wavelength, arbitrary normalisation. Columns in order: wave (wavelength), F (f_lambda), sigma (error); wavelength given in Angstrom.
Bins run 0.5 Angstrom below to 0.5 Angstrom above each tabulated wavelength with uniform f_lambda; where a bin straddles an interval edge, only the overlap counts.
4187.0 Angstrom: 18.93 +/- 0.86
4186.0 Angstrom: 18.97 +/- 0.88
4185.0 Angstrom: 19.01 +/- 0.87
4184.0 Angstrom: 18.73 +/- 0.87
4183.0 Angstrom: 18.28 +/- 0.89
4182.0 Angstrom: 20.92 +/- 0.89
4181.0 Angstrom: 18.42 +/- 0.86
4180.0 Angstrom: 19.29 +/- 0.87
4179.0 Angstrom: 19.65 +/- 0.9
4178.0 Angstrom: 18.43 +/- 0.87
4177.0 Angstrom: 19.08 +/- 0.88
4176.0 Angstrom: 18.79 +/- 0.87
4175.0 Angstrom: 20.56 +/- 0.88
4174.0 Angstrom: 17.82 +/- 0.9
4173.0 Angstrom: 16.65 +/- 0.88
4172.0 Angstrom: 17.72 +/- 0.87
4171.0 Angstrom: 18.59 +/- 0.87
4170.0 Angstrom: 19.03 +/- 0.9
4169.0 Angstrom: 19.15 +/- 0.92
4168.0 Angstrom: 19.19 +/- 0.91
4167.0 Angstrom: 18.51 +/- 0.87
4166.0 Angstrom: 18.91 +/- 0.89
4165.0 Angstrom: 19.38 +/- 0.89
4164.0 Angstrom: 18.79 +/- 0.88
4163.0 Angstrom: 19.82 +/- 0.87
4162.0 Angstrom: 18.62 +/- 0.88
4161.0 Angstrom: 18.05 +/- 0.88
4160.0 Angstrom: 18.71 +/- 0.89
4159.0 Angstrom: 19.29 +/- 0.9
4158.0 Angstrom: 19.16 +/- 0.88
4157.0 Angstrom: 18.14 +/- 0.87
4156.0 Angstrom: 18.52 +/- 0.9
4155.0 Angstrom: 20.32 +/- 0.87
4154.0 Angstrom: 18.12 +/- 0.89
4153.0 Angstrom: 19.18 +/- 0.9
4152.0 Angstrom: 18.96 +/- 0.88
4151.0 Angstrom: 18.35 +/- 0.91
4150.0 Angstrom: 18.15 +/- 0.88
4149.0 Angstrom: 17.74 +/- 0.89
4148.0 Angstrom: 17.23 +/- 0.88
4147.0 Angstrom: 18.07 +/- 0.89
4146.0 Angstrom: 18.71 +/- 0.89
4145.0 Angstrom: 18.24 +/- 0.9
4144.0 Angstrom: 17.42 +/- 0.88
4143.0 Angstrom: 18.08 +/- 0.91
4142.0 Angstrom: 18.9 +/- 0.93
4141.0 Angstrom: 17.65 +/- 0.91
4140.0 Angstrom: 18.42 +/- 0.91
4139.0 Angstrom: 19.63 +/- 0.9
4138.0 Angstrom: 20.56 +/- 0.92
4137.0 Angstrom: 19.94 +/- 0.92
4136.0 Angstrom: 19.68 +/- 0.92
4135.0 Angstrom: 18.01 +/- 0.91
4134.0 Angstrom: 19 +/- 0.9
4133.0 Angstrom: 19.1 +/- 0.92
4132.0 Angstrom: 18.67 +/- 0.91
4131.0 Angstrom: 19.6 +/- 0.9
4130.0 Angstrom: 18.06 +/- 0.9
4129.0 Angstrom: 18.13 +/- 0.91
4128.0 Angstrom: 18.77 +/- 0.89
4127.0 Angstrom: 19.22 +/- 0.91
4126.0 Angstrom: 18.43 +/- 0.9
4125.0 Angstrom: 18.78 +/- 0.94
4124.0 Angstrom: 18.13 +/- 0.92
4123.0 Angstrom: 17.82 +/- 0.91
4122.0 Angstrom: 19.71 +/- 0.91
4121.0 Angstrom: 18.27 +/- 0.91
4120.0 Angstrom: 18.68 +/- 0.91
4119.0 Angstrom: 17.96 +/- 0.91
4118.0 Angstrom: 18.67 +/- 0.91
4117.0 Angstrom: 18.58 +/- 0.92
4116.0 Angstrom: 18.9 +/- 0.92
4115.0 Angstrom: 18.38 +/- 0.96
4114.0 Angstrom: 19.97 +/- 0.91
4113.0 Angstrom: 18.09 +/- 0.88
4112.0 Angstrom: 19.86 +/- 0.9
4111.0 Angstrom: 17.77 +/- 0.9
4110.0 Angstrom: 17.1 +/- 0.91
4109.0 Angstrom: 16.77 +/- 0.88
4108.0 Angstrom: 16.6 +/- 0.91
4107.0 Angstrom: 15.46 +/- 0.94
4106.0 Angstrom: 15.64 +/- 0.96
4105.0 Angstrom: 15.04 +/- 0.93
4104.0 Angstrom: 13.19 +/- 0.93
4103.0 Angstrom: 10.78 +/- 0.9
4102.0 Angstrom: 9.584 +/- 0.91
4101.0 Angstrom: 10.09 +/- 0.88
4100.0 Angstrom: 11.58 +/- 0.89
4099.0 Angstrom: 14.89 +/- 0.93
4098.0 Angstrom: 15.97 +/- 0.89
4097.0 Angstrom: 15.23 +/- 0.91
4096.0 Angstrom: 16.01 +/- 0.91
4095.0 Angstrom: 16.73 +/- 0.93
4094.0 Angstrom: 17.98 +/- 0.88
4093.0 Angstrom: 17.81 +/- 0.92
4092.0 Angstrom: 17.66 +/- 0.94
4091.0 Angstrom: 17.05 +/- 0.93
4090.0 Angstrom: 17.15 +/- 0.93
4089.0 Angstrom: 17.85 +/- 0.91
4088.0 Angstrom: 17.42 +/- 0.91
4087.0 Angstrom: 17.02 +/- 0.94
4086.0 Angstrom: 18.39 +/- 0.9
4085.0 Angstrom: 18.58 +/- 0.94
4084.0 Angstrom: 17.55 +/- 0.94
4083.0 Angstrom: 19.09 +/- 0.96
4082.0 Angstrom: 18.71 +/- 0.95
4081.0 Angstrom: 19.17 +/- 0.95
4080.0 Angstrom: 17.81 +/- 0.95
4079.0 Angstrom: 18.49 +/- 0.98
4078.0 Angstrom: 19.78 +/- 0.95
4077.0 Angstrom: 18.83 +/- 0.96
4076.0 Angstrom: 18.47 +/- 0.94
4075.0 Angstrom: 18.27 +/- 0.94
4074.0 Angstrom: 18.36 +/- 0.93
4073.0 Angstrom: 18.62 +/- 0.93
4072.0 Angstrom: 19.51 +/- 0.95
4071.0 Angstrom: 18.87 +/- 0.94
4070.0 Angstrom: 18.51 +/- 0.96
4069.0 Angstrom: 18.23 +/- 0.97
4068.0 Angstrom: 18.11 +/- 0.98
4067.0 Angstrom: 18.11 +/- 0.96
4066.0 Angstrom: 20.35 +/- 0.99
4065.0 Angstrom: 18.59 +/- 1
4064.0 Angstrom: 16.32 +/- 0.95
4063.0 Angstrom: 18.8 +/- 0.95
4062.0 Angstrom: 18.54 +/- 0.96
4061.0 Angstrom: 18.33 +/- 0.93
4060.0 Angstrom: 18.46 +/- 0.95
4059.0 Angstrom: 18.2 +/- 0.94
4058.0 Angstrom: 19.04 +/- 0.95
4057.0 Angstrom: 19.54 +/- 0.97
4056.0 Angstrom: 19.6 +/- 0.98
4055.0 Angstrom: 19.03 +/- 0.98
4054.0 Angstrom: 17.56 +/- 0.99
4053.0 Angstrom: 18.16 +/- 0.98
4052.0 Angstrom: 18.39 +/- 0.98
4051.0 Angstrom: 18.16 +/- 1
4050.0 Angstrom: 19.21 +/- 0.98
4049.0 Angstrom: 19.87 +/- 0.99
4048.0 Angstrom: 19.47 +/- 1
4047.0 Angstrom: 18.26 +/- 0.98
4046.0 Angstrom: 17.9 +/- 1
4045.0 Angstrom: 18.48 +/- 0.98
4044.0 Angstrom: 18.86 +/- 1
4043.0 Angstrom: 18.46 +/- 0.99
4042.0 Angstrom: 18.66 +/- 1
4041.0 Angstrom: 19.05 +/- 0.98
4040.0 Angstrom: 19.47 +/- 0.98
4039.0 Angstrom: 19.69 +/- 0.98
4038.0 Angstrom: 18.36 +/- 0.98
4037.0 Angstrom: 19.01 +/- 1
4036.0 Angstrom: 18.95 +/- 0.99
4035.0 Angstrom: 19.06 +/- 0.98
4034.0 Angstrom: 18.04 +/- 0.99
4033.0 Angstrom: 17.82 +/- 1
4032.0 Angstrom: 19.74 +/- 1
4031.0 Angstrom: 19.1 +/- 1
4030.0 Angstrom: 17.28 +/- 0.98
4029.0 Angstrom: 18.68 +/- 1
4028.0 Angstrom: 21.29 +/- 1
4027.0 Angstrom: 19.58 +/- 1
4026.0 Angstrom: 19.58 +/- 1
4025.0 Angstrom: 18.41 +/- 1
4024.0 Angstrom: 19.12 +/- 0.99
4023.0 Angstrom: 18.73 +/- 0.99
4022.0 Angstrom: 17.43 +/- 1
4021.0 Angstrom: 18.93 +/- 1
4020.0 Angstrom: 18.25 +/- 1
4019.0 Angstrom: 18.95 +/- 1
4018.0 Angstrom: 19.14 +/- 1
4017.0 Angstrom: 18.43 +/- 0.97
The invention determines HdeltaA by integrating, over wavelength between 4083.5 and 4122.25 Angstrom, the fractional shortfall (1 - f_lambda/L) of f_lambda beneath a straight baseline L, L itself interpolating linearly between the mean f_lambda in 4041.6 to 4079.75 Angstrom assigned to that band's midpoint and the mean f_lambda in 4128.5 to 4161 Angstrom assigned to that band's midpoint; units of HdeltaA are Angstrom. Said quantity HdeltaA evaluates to 4.2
